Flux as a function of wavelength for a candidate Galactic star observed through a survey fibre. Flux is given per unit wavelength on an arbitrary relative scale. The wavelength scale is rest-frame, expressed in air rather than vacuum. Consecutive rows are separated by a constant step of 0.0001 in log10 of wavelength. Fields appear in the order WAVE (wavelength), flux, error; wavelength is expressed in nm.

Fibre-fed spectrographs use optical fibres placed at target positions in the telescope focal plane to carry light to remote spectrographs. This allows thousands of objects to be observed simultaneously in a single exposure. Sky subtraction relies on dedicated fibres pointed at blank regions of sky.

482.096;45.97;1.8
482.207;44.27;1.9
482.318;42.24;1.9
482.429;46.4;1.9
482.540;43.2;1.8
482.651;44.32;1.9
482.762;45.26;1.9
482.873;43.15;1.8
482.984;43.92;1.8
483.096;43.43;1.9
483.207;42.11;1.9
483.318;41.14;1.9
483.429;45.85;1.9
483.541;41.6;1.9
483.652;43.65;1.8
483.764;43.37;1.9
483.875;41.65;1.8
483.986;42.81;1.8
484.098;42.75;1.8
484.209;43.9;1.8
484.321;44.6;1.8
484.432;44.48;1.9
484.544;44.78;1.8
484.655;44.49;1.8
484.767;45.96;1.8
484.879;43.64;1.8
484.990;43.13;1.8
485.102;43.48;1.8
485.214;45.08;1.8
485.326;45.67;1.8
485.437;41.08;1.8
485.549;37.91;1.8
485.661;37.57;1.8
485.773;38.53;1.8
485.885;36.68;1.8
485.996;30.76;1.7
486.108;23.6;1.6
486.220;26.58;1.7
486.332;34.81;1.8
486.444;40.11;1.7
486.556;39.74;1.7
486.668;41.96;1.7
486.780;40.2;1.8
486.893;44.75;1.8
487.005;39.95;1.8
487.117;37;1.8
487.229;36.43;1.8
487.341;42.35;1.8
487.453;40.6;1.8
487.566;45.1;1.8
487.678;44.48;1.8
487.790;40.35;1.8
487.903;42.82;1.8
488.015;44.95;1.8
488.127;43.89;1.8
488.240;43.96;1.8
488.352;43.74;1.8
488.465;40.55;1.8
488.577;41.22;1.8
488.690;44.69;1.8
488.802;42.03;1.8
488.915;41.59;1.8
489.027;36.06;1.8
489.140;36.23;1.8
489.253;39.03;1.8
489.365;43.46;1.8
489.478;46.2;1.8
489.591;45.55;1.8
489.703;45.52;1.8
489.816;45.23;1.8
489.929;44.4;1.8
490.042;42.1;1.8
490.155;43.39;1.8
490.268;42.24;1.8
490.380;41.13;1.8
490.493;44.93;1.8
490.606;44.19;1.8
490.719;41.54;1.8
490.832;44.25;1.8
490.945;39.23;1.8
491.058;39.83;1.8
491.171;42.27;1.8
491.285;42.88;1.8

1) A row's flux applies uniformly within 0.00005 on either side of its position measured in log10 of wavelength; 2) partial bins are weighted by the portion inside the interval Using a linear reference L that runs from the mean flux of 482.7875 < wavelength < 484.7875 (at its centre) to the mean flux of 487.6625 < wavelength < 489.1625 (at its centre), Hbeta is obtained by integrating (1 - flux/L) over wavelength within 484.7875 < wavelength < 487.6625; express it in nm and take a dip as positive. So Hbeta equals 0.23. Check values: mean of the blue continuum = 43.5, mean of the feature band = 39.2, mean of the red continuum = 42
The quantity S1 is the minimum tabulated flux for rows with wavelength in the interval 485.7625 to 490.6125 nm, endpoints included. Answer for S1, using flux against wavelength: 23.6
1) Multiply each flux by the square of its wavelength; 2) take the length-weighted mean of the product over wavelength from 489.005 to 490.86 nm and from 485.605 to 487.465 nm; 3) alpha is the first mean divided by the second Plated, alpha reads 1.17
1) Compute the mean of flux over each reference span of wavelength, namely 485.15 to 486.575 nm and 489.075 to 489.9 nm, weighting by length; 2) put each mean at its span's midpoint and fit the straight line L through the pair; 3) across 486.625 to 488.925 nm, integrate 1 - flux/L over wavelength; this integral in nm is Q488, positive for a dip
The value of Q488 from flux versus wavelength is -0.12 nm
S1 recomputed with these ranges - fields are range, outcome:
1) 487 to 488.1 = 36.43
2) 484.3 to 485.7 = 37.57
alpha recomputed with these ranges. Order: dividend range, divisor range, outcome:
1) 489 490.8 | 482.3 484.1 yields 1.01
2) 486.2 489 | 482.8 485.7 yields 0.97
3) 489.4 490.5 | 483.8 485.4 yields 1.02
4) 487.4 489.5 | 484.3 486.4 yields 1.08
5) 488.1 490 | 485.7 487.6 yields 1.14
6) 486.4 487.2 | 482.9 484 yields 0.95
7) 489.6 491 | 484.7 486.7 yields 1.14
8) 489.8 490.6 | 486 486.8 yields 1.26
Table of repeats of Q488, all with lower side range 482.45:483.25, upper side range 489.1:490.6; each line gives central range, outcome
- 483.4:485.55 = 0.00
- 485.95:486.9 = 0.18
